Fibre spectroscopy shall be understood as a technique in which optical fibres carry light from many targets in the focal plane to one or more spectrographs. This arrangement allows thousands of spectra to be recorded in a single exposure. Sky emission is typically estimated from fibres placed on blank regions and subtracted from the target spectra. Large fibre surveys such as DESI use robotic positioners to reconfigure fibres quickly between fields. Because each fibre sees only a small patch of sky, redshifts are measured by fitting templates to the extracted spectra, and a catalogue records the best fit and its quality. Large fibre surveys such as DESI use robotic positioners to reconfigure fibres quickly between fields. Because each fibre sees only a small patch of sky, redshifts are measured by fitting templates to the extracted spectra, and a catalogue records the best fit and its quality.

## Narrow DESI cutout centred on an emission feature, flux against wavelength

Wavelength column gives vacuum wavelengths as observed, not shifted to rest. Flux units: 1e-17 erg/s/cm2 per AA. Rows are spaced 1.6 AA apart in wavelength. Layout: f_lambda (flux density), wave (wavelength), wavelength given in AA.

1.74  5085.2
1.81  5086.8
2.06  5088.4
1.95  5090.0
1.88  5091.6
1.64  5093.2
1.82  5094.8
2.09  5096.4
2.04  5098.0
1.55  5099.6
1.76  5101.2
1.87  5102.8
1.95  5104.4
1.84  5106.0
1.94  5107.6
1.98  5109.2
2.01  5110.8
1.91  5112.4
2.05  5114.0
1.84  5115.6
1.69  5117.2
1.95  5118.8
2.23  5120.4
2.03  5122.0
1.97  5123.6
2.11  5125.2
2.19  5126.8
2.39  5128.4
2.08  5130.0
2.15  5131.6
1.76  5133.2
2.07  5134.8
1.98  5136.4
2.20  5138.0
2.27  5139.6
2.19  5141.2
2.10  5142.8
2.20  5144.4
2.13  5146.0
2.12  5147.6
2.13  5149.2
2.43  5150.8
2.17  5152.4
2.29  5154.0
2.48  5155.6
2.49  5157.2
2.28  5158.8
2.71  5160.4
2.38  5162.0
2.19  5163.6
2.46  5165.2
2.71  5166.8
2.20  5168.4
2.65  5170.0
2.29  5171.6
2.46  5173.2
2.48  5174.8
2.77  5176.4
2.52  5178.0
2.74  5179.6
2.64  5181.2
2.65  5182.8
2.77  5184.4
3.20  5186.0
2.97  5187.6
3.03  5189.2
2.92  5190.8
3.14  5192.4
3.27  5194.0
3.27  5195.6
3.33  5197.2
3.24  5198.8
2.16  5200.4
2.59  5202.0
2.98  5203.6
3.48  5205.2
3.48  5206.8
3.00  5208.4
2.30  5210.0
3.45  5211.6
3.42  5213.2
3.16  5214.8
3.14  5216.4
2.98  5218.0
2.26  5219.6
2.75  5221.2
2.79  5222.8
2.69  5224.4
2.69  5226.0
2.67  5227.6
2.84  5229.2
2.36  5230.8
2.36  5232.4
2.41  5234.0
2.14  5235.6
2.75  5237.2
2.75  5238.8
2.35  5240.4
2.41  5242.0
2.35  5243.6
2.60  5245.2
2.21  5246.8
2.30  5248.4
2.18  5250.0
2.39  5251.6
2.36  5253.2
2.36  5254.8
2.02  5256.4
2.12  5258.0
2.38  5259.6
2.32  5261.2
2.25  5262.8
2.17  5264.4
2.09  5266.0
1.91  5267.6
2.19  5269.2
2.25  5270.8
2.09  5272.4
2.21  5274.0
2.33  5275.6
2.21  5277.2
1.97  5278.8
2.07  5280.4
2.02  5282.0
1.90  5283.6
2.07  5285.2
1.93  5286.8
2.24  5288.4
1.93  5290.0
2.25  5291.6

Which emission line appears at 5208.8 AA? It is C IV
